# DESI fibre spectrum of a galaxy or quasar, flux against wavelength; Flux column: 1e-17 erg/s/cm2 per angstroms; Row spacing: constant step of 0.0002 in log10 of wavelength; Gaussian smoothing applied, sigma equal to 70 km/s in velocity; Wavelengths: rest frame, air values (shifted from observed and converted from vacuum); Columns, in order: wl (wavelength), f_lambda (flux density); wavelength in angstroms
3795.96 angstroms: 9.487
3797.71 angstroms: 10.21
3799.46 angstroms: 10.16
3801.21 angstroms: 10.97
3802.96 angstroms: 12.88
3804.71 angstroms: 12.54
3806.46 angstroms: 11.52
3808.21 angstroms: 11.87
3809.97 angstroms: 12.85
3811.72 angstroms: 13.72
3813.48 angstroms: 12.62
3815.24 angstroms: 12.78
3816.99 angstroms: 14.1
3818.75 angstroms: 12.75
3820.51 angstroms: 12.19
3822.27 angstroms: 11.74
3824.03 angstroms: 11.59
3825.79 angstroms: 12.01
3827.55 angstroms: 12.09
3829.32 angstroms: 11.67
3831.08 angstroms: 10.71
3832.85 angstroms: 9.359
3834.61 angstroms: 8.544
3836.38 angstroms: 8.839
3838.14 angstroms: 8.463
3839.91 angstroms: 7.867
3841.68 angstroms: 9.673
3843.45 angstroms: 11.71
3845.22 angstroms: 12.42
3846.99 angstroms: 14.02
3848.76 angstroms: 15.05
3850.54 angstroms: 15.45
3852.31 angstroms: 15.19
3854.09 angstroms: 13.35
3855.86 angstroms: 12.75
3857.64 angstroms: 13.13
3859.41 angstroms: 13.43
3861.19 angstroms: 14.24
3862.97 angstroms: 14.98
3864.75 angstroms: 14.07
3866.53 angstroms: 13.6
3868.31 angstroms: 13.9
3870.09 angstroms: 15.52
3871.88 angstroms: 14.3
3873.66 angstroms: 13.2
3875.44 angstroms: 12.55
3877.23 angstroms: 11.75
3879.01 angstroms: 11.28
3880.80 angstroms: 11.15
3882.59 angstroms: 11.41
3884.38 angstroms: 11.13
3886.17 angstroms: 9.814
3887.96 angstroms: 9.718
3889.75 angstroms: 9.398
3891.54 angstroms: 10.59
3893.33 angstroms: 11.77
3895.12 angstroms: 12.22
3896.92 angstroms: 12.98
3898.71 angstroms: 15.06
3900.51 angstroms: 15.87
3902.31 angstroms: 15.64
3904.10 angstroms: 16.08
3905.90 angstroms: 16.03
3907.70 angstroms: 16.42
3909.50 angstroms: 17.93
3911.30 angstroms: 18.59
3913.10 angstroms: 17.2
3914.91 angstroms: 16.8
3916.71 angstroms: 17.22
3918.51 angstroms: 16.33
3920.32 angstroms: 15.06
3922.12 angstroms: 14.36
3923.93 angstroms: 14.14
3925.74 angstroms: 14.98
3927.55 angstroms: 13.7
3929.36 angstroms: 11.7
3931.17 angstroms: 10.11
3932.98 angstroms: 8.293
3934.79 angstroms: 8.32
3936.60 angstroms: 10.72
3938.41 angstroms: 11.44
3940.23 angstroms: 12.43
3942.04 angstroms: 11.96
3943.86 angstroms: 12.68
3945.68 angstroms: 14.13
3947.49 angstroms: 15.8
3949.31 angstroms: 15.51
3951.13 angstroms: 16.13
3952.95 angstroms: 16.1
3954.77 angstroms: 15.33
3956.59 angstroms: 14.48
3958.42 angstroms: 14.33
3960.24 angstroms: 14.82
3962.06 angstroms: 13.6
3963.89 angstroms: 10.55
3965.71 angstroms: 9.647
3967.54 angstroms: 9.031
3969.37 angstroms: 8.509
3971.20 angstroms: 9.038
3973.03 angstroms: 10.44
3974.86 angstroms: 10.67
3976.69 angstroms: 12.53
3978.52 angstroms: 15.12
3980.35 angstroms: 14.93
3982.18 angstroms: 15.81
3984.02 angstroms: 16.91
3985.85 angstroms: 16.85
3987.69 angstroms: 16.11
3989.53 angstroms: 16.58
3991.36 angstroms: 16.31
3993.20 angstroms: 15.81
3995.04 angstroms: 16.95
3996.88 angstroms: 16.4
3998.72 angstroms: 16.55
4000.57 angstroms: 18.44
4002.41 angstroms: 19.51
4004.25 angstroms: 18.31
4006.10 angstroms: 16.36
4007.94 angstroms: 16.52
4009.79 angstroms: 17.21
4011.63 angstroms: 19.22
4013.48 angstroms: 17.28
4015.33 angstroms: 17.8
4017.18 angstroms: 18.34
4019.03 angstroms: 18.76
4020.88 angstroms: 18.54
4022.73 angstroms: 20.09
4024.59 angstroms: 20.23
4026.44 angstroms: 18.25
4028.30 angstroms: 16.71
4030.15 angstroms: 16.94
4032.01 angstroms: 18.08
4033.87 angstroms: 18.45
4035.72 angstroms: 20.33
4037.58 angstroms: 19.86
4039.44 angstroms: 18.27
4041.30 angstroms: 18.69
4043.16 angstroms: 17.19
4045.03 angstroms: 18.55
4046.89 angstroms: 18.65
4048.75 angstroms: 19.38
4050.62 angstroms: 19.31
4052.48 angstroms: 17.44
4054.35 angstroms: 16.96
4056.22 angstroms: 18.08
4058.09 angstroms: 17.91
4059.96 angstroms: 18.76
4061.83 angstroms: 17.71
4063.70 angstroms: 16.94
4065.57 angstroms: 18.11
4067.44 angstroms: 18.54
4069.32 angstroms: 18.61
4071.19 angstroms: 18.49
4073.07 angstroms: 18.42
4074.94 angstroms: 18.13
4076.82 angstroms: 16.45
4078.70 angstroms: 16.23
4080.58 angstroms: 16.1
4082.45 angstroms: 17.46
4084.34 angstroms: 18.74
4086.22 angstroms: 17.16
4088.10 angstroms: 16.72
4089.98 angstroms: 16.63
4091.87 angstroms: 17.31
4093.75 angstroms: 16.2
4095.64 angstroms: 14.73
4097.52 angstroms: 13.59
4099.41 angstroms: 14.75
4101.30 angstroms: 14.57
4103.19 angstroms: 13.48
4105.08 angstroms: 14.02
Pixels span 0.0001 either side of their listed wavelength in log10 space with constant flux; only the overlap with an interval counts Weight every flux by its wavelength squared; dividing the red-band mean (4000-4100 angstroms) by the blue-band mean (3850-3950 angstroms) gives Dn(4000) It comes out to 1.42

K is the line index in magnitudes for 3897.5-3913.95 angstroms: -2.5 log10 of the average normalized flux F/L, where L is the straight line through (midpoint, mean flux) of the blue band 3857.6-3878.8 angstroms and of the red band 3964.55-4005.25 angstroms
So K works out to -0.18 mag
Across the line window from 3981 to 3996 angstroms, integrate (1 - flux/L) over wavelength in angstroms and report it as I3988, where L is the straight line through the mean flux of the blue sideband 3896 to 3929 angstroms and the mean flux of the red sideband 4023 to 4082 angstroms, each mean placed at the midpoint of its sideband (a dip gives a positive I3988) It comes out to 0.6 angstroms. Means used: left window 15.7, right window 18.1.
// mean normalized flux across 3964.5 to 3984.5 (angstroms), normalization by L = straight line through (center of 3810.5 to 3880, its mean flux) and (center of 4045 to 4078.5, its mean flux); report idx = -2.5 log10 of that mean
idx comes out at 0.31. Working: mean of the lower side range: 12.5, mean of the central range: 11.9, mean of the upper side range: 18.1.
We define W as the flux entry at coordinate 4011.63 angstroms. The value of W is 19.22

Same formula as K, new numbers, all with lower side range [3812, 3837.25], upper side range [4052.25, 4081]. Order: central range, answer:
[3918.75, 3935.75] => 0.14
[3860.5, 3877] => -0.10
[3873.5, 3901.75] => 0.11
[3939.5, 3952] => 0.04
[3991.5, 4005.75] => -0.09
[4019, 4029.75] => -0.13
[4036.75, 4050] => -0.09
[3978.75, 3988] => -0.03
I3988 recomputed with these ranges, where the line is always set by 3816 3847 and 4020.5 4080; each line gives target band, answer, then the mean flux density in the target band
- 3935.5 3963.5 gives 2.0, 13.9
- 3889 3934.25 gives -2.2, 14.3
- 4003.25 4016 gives -0.5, 17.5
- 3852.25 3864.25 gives -1.9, 13.8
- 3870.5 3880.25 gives -0.2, 12.7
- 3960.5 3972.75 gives 4.1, 10.3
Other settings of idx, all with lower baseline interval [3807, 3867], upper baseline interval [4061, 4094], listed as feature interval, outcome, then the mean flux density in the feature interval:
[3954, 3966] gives 0.117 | 13.4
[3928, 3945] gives 0.299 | 11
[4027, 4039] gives -0.116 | 18.4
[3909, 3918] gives -0.245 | 17.5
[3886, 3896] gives 0.255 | 10.6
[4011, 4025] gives -0.157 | 18.7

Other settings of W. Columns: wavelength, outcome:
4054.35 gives 16.96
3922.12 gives 14.36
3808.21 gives 11.87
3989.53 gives 16.58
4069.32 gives 18.61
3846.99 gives 14.02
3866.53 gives 13.6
